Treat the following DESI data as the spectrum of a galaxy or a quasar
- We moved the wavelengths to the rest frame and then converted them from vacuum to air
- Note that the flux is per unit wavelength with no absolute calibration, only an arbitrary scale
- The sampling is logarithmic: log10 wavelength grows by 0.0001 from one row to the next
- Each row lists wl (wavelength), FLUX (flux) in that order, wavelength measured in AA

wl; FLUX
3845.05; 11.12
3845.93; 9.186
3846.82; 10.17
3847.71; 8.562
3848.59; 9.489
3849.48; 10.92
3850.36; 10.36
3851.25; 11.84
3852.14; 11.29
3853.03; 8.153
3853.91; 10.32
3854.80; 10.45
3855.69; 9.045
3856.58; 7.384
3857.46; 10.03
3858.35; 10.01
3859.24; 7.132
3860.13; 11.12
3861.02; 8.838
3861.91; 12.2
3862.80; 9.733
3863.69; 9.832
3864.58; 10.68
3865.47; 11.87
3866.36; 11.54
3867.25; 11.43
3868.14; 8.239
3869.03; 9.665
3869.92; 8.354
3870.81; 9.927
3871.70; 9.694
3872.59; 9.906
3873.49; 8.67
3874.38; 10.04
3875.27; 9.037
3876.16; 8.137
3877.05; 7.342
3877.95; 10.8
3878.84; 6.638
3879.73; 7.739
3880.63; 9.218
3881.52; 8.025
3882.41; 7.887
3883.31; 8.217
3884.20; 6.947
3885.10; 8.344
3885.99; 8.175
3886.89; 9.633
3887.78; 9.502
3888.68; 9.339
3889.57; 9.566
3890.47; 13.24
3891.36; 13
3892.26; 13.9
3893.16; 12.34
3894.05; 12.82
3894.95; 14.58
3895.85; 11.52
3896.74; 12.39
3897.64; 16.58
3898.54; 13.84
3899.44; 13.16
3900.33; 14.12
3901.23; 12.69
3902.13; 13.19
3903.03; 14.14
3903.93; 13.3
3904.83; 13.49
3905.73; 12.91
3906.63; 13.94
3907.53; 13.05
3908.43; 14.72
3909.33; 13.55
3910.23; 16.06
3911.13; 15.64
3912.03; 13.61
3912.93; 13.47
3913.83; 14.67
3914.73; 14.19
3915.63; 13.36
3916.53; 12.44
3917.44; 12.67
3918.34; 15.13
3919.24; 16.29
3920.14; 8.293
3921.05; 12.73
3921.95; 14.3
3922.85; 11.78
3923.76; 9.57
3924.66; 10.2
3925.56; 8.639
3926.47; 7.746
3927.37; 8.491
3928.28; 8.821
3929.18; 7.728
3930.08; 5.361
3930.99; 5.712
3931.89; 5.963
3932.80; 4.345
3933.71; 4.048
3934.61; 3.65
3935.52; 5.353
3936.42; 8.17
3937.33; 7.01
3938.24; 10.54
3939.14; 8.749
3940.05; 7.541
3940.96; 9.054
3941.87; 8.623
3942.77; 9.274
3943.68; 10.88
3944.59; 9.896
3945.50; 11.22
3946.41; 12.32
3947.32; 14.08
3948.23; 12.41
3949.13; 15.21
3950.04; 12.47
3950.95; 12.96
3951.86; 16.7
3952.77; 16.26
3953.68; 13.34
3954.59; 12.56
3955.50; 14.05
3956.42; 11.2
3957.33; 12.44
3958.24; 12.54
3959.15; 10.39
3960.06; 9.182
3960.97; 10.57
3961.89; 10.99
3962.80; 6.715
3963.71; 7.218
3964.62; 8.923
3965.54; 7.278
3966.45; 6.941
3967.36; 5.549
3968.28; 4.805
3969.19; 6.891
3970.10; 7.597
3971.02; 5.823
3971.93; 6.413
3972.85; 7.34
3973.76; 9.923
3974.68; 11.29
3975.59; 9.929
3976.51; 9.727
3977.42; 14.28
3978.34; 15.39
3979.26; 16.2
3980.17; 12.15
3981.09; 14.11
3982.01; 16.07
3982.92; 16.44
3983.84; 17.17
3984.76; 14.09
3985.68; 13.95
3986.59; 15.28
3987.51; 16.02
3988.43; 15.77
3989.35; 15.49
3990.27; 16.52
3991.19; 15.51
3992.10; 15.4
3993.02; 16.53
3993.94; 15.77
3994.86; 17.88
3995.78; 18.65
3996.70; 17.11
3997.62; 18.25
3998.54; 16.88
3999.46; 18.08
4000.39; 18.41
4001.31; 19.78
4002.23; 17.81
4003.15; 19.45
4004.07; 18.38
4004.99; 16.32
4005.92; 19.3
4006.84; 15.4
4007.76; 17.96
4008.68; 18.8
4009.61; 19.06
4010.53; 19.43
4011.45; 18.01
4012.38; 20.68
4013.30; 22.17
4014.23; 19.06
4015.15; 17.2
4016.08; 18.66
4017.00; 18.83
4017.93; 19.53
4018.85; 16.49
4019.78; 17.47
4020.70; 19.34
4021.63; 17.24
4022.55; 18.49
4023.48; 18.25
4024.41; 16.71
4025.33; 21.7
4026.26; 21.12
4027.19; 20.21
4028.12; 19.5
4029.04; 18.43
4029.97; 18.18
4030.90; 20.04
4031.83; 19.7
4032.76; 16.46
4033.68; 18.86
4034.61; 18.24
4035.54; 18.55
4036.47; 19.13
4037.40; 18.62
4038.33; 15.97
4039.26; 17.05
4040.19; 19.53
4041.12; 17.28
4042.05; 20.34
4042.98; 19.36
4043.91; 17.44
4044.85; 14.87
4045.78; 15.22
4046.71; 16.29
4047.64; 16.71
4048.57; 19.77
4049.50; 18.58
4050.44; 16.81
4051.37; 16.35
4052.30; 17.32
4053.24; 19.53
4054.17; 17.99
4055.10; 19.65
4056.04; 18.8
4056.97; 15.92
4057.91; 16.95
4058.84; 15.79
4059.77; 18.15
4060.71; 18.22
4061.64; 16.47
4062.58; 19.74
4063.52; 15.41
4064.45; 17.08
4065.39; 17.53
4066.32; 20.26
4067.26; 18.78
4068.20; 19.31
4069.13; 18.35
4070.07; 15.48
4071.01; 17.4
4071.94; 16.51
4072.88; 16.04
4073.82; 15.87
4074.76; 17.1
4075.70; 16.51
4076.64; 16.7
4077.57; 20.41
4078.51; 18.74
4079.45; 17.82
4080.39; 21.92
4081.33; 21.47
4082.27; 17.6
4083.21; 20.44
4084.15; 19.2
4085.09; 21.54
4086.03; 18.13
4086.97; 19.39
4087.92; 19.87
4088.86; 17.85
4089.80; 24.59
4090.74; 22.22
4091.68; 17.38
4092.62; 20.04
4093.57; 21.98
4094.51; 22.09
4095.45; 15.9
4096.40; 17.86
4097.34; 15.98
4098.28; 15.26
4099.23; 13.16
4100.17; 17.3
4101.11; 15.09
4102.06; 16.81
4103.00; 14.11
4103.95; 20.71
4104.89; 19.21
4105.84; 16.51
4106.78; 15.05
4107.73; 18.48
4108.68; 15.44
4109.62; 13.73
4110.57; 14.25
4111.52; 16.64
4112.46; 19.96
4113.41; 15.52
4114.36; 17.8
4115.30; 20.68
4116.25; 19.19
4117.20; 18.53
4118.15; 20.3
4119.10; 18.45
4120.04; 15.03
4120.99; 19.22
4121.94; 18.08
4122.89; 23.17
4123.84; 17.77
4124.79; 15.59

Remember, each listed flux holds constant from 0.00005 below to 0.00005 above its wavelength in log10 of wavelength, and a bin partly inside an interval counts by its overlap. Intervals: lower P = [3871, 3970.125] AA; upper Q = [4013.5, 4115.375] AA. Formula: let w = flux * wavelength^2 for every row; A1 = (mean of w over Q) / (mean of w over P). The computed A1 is 1.82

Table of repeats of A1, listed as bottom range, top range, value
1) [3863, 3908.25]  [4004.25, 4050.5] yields 1.81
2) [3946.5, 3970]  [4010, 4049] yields 1.77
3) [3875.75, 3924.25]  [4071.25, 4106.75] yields 1.68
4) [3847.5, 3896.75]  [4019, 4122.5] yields 2.02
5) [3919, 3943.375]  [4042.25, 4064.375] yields 2.22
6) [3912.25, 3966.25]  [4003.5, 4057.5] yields 1.84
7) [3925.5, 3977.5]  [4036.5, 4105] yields 2.05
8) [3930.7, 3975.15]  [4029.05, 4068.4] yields 1.99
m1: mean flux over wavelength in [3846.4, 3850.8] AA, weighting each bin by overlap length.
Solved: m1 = 9.91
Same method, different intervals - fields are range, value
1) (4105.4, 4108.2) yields 16.7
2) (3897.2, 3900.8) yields 14.4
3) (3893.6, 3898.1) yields 13.6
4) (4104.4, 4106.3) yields 17.9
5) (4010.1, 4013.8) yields 20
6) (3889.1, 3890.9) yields 11.4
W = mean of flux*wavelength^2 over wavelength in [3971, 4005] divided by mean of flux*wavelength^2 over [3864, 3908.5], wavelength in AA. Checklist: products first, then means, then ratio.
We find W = 1.46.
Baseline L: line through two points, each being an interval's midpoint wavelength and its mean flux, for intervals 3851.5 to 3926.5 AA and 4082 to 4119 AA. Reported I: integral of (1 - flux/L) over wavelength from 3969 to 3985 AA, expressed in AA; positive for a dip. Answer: 2.7 AA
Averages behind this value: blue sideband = 11.2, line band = 11.8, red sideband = 18.1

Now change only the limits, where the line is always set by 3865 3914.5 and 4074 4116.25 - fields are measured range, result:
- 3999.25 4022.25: -4.7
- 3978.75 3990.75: -0.7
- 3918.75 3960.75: 9.2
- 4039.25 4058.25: -1.3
